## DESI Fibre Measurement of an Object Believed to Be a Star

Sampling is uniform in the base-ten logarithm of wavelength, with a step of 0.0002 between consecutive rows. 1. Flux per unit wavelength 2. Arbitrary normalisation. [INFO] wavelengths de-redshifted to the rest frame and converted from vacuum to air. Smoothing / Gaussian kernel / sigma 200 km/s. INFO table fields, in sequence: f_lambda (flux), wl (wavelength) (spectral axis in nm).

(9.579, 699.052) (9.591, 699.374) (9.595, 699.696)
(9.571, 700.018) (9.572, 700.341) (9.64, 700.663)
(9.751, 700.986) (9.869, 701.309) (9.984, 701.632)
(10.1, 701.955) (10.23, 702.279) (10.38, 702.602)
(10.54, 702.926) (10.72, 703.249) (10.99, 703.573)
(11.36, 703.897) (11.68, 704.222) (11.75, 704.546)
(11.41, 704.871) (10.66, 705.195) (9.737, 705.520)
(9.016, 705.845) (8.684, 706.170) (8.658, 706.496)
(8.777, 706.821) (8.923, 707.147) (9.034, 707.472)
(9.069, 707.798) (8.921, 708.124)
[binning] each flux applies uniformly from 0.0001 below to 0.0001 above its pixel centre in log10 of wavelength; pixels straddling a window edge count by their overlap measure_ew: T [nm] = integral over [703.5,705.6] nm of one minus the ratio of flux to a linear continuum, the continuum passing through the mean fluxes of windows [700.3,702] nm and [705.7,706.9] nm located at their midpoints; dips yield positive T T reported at -0.46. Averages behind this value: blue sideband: 9.82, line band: 11.1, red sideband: 8.78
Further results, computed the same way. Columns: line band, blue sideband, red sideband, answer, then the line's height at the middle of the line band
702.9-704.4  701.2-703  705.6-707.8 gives -0.21 nm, 9.74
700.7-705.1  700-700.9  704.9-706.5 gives -0.48 nm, 9.6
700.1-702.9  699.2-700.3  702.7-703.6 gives 0.05 nm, 10.2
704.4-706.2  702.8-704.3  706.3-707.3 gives -0.09 nm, 9.82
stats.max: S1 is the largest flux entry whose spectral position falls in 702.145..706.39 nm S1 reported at 11.75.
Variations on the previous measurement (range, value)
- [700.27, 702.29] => 10.23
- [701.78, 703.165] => 10.54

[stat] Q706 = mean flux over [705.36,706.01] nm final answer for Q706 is 9.37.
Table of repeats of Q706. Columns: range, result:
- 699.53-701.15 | 9.63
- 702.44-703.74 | 10.7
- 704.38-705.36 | 11.3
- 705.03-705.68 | 10.2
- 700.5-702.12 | 9.87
